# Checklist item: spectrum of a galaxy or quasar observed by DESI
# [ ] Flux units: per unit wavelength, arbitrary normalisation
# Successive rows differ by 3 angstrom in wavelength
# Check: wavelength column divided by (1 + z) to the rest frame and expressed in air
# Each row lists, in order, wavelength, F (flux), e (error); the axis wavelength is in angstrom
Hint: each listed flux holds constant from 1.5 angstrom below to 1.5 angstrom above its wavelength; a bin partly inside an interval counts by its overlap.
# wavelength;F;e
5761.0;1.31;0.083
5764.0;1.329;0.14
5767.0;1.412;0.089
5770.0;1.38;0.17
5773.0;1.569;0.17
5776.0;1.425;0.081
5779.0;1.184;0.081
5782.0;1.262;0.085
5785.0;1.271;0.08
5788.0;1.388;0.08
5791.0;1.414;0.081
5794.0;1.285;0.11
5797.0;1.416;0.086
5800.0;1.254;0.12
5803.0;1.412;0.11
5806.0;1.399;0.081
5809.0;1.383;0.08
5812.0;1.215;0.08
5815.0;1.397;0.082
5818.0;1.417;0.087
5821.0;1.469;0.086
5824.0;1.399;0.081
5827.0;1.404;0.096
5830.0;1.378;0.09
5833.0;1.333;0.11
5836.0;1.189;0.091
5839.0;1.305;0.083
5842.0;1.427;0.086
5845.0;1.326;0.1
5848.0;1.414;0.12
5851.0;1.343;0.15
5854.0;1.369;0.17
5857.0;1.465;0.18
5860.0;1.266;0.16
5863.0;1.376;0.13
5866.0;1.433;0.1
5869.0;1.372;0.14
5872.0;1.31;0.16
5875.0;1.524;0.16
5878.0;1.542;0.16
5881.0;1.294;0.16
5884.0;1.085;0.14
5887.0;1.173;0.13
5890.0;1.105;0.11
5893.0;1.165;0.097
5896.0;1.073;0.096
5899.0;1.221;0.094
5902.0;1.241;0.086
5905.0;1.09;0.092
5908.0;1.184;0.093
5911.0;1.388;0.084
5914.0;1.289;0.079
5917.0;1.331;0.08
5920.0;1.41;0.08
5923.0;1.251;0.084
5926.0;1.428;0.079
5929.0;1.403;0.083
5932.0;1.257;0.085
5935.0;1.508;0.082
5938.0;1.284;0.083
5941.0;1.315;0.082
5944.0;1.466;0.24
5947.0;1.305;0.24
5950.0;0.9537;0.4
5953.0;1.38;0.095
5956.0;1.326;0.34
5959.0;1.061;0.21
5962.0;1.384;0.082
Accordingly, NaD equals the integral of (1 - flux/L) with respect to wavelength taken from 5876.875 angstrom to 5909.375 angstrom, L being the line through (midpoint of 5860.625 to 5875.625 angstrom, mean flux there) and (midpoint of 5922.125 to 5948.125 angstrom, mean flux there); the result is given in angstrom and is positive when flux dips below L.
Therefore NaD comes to 4.3 angstrom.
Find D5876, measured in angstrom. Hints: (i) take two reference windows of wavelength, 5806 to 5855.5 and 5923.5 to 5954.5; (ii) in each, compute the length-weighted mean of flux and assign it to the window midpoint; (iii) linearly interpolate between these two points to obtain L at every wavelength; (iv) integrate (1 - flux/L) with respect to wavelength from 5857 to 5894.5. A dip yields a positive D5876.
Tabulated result 1.04 angstrom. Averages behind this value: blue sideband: 1.36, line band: 1.31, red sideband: 1.33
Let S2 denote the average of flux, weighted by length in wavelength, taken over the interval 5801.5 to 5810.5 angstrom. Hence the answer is 1.4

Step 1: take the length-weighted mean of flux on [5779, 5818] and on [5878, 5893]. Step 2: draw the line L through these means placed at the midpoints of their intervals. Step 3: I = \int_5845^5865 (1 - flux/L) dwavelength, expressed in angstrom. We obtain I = -1.9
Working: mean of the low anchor 1.34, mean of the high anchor 1.2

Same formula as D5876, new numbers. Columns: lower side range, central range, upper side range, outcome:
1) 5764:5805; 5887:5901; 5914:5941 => 2.13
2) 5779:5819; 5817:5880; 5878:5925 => -4.66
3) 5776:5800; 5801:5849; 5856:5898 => -2.02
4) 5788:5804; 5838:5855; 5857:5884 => 0.06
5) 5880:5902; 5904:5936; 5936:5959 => -2.60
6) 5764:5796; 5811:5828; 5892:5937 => -0.65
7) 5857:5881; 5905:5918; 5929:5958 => 0.74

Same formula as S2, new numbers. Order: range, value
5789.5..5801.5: 1.34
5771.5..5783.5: 1.36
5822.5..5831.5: 1.39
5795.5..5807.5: 1.37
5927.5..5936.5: 1.39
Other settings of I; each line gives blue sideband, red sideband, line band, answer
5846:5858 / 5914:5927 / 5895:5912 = 2.0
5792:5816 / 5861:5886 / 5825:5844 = 0.2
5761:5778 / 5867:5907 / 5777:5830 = 0.3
